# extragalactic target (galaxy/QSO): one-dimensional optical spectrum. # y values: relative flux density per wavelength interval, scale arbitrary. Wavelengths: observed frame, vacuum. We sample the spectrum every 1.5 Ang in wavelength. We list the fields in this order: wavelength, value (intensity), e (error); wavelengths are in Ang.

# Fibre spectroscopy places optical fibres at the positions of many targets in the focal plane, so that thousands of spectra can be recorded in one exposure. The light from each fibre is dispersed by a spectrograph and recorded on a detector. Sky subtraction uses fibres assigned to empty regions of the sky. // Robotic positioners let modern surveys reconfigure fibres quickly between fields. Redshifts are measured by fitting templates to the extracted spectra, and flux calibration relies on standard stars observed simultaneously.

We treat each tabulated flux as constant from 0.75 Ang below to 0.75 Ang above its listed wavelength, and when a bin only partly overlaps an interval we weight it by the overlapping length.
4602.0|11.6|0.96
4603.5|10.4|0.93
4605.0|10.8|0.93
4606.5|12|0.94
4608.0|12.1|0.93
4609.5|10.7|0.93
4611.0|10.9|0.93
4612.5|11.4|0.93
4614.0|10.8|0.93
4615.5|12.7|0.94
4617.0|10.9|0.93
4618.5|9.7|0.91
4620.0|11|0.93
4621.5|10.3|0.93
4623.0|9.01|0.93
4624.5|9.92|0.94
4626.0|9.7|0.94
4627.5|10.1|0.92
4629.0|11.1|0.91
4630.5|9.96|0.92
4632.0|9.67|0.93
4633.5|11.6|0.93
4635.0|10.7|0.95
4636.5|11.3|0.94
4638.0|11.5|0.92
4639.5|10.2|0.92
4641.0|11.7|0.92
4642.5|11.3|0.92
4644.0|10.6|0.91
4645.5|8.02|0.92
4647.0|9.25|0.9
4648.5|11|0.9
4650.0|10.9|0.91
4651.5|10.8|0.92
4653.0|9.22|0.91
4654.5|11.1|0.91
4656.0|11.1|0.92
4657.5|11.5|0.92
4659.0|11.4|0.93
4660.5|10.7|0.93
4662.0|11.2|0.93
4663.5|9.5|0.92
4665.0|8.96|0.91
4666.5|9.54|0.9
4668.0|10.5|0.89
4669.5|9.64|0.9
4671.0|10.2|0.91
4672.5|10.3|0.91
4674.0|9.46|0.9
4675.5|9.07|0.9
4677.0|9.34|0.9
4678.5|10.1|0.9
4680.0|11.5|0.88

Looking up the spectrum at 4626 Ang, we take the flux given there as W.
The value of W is 9.7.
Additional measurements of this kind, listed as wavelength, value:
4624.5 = 9.92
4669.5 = 9.64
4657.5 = 11.5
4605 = 10.8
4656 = 11.1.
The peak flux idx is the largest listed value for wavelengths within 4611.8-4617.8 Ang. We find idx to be 12.7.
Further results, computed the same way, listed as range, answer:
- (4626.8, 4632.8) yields 11.1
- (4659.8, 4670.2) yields 11.2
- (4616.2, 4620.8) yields 11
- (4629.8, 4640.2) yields 11.6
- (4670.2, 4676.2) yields 10.3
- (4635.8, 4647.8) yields 11.7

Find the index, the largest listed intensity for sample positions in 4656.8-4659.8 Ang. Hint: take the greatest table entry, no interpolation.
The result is 11.5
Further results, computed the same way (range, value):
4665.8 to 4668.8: 10.5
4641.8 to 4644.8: 11.3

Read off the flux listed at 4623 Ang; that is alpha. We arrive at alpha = 9.01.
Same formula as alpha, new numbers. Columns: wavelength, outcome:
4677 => 9.34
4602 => 11.6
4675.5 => 9.07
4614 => 10.8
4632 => 9.67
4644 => 10.6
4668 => 10.5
